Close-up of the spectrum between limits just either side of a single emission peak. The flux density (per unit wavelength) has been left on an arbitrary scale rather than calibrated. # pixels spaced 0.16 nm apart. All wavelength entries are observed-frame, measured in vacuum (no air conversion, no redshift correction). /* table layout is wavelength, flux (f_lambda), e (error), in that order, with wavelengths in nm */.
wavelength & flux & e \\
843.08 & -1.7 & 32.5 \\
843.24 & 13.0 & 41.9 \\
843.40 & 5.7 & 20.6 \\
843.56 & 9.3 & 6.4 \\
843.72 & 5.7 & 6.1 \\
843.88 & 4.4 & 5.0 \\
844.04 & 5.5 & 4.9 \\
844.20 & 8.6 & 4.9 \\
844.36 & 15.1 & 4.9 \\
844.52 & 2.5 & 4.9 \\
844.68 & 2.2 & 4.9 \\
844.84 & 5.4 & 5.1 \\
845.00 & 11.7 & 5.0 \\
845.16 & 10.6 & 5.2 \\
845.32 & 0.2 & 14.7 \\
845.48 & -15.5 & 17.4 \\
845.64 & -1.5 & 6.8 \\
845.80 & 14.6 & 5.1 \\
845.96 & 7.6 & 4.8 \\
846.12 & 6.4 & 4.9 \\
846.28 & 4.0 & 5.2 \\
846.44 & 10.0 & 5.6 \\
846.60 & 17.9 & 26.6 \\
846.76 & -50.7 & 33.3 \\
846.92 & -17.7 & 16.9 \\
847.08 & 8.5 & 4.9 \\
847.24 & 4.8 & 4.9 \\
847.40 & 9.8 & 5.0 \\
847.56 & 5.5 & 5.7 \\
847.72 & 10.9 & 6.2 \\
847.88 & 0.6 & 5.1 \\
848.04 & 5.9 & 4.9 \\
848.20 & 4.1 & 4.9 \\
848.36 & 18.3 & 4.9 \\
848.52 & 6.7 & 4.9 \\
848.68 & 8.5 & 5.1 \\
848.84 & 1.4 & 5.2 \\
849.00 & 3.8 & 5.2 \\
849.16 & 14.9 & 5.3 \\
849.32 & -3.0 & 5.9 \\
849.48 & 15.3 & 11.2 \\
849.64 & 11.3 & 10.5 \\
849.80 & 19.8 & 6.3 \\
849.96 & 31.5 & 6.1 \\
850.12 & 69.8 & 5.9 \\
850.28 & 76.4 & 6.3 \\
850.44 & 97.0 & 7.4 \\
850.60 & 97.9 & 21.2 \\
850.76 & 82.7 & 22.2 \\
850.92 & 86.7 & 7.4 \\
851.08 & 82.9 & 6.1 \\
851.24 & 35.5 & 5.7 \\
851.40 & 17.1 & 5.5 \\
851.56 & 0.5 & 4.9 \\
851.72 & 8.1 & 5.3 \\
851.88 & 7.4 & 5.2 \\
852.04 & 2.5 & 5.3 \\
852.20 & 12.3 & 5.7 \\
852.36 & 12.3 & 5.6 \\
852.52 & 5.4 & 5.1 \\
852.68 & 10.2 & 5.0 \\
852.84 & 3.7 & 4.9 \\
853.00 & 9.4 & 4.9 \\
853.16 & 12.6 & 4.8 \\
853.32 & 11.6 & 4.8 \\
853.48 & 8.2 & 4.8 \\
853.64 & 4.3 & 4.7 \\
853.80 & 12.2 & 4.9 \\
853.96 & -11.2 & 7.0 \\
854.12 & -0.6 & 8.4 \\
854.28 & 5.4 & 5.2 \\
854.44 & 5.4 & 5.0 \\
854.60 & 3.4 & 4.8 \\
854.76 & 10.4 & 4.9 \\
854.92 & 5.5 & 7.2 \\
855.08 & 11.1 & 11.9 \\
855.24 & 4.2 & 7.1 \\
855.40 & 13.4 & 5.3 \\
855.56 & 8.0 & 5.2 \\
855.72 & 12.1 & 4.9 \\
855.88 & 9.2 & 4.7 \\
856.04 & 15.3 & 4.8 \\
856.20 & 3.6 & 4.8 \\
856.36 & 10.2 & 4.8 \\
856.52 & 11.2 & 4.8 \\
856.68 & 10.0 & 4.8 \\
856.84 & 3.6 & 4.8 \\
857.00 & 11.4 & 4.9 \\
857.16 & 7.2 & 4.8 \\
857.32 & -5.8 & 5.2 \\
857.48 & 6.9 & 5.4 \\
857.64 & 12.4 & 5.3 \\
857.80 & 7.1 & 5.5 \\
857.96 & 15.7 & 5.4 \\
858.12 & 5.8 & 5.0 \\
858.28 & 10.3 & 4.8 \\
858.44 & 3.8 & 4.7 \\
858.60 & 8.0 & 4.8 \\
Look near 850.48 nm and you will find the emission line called [O II]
